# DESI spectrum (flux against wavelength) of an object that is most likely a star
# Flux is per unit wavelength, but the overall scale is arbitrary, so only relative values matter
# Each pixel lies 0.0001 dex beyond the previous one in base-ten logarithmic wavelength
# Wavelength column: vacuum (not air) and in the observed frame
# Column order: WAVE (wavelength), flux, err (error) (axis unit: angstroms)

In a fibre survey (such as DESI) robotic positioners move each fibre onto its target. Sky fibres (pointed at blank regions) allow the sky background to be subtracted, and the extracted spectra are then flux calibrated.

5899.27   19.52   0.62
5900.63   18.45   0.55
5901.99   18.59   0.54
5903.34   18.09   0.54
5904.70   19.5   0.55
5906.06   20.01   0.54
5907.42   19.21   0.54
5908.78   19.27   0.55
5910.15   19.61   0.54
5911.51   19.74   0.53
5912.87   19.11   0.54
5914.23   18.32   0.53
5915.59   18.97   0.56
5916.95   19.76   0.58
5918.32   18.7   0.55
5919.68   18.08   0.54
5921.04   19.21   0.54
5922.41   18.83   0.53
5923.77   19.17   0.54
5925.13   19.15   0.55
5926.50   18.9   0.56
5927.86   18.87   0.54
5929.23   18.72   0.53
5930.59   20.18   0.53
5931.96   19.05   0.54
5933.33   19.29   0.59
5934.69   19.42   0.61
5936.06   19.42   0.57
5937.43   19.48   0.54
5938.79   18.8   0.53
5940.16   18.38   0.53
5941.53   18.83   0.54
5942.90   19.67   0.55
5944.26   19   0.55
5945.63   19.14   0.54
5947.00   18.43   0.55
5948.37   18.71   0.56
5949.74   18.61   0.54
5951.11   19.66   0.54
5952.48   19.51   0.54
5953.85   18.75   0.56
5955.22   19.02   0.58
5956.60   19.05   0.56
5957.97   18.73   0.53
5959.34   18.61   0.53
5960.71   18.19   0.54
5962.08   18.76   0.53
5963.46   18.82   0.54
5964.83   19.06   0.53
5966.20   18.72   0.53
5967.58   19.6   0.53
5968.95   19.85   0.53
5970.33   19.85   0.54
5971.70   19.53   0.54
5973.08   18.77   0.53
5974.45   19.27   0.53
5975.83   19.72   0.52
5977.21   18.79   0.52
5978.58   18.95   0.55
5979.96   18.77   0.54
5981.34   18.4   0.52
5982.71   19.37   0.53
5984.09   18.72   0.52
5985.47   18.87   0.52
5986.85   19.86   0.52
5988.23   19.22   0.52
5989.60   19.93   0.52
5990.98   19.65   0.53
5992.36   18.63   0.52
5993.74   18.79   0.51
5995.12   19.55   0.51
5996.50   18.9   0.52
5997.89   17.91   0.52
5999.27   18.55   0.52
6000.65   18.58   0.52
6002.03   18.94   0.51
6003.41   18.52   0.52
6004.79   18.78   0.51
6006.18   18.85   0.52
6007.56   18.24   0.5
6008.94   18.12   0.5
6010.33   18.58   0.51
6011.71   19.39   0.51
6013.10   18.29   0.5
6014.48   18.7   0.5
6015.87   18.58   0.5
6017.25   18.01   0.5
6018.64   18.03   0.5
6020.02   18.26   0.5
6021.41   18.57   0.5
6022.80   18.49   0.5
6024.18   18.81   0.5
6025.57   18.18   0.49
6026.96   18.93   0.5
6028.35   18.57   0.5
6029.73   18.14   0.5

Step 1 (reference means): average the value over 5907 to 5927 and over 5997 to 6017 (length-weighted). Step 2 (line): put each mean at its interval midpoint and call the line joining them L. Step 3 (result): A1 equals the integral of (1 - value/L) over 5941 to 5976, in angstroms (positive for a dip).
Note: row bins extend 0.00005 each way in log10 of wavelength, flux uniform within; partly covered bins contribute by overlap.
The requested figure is -0.43 angstroms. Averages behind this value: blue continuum 19.1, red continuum 18.6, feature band 19.1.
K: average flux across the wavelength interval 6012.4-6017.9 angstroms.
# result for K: 18.4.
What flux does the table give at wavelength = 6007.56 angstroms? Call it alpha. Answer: 18.24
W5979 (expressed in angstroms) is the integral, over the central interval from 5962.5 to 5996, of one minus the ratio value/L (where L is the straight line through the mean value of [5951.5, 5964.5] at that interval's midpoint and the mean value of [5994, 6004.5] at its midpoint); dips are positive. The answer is -0.73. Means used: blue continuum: 18.9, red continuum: 18.7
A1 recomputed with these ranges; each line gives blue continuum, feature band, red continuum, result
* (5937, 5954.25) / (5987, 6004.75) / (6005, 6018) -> -0.3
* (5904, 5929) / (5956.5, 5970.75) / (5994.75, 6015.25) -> -0.1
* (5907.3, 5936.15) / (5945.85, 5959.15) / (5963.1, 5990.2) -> 0.2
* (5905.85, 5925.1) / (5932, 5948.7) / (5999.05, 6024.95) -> -0.1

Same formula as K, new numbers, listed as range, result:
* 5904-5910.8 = 19.5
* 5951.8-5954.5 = 19.1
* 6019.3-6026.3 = 18.5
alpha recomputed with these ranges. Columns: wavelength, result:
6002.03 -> 18.94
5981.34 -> 18.4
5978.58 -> 18.95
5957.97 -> 18.73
